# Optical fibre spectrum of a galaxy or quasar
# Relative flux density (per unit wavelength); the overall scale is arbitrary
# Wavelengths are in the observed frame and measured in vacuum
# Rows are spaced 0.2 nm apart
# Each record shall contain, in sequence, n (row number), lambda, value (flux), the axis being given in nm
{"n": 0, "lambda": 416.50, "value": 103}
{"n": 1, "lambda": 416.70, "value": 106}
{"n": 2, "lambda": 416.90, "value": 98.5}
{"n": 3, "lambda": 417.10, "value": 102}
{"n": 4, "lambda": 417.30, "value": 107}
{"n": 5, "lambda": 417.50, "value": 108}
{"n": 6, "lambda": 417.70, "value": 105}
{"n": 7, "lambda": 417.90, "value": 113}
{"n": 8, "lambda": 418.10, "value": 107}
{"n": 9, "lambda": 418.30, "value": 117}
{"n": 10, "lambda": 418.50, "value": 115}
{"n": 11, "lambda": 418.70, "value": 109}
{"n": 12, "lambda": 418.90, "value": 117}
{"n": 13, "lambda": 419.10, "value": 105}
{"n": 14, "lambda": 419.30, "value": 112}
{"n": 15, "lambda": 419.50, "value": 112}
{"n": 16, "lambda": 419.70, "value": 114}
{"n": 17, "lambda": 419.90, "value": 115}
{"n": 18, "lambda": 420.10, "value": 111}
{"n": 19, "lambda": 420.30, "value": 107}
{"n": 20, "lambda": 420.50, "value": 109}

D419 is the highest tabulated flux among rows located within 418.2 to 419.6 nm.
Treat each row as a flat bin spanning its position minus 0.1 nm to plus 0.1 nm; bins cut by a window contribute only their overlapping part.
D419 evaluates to 117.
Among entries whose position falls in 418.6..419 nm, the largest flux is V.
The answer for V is 117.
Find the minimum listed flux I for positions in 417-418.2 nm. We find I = 102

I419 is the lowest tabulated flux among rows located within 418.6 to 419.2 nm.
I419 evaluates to 105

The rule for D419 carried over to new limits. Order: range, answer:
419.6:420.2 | 115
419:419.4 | 112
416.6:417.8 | 108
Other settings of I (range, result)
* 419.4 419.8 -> 112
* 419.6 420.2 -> 111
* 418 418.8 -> 107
